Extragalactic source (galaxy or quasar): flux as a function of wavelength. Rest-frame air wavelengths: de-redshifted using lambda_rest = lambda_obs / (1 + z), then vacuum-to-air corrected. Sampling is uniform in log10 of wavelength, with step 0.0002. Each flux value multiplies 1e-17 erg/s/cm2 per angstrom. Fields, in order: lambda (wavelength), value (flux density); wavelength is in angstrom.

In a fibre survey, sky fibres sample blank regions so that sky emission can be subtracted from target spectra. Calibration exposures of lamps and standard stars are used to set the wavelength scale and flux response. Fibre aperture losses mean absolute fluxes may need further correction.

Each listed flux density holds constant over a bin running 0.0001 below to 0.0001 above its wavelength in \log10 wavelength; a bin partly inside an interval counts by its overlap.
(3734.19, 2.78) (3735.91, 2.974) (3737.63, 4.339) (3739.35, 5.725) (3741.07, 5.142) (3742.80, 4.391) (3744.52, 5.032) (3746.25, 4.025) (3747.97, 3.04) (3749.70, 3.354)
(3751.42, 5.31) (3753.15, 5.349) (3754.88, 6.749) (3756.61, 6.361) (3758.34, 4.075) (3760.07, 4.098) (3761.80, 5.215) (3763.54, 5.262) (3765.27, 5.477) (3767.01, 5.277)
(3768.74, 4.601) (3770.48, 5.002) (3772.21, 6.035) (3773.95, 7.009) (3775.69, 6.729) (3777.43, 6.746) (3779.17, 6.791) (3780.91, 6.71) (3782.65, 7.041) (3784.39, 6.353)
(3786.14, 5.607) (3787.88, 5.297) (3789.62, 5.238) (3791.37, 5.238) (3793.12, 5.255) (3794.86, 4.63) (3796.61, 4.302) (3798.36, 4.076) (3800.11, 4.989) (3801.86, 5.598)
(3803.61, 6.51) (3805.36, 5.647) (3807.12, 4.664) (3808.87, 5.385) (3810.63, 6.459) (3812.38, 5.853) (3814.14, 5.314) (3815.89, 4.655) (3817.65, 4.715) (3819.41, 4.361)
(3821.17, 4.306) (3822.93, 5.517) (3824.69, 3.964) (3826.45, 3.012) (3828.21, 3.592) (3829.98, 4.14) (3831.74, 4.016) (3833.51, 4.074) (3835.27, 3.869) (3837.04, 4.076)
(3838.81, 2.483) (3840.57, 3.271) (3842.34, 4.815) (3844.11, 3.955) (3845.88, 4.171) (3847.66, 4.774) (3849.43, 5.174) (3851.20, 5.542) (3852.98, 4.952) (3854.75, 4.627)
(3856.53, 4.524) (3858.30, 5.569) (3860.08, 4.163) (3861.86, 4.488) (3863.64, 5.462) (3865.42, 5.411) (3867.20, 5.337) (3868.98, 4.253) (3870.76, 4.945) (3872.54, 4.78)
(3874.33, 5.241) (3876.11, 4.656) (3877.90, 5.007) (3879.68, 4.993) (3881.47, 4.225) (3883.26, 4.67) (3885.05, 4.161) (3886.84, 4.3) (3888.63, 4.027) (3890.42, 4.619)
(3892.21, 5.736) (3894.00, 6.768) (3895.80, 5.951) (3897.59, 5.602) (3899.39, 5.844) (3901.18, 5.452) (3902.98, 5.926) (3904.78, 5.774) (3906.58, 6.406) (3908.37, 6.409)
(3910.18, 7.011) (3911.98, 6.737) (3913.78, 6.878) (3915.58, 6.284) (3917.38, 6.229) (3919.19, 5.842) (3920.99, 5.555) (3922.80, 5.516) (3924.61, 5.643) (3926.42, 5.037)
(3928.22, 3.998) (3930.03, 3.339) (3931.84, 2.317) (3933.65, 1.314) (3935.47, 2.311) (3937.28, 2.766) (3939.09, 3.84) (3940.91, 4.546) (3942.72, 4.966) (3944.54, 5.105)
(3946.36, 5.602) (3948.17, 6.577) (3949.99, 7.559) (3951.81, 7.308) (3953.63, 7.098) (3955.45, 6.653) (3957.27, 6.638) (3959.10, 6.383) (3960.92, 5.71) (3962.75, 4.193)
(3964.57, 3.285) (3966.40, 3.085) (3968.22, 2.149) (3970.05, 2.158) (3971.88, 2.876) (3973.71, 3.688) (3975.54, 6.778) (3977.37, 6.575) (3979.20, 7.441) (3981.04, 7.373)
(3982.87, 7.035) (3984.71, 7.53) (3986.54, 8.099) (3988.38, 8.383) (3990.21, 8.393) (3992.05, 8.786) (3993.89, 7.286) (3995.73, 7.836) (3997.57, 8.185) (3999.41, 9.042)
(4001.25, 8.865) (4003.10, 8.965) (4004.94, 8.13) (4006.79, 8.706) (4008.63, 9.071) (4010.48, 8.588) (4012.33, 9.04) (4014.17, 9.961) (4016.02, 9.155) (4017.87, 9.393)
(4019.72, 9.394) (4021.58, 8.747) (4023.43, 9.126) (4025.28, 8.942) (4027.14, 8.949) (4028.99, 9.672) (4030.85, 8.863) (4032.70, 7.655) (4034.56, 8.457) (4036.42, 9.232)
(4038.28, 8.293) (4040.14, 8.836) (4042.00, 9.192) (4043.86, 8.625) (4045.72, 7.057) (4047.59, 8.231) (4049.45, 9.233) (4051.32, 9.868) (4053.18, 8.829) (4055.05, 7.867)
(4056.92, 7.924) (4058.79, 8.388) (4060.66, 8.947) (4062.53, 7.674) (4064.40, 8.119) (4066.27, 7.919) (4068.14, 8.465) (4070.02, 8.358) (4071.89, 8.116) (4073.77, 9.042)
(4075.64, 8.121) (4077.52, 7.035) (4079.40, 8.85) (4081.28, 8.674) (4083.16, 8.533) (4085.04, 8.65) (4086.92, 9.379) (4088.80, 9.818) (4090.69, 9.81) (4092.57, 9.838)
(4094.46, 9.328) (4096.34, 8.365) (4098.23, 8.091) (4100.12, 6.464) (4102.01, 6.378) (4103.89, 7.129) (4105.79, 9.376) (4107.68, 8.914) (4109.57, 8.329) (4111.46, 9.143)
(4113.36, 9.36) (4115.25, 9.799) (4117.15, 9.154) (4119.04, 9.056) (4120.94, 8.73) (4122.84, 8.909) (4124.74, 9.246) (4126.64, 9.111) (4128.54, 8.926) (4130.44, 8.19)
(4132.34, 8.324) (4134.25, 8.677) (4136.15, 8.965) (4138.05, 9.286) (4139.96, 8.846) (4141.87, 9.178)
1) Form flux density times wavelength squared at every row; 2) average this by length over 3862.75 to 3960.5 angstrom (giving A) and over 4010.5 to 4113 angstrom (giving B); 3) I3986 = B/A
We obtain 1.76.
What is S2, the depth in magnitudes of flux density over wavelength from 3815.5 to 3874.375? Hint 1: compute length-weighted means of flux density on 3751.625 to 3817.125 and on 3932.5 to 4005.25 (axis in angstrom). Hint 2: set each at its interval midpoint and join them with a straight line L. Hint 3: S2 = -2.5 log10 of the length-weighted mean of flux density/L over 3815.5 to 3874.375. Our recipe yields 0.26 mag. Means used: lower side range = 5.55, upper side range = 5.99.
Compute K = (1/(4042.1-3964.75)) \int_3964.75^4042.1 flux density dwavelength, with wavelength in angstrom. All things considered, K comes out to 7.76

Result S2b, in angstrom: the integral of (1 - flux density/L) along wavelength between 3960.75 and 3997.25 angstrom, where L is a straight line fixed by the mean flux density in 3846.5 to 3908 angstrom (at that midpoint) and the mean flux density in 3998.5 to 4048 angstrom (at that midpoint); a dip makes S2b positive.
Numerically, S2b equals 8.4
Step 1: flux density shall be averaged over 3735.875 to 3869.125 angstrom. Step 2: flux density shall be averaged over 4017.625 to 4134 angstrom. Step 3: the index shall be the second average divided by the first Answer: 1.74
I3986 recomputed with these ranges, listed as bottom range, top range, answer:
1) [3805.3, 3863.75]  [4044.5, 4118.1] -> 2.13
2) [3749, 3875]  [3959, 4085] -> 1.74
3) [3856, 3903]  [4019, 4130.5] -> 1.90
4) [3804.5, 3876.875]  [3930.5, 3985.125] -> 1.14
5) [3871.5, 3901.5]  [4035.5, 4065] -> 1.83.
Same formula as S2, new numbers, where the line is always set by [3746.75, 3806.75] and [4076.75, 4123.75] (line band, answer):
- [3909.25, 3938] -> 0.39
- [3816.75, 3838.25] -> 0.40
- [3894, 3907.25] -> 0.13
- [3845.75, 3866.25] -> 0.25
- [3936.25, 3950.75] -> 0.37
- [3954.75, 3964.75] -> 0.28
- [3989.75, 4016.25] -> -0.13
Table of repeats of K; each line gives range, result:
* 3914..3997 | 5.52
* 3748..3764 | 4.97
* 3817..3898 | 4.61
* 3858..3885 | 4.84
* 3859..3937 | 5.07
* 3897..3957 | 5.39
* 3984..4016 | 8.55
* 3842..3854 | 4.76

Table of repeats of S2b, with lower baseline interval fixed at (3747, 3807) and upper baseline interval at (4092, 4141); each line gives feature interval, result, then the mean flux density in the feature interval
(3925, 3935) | 5.2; 3.29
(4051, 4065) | -0.5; 8.4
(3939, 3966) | 5.3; 5.7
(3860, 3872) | 2.6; 4.91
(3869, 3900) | 7.0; 5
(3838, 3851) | 4.1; 4.18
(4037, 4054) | -1.5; 8.7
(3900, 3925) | 2.2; 6.13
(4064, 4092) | -1.0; 8.62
